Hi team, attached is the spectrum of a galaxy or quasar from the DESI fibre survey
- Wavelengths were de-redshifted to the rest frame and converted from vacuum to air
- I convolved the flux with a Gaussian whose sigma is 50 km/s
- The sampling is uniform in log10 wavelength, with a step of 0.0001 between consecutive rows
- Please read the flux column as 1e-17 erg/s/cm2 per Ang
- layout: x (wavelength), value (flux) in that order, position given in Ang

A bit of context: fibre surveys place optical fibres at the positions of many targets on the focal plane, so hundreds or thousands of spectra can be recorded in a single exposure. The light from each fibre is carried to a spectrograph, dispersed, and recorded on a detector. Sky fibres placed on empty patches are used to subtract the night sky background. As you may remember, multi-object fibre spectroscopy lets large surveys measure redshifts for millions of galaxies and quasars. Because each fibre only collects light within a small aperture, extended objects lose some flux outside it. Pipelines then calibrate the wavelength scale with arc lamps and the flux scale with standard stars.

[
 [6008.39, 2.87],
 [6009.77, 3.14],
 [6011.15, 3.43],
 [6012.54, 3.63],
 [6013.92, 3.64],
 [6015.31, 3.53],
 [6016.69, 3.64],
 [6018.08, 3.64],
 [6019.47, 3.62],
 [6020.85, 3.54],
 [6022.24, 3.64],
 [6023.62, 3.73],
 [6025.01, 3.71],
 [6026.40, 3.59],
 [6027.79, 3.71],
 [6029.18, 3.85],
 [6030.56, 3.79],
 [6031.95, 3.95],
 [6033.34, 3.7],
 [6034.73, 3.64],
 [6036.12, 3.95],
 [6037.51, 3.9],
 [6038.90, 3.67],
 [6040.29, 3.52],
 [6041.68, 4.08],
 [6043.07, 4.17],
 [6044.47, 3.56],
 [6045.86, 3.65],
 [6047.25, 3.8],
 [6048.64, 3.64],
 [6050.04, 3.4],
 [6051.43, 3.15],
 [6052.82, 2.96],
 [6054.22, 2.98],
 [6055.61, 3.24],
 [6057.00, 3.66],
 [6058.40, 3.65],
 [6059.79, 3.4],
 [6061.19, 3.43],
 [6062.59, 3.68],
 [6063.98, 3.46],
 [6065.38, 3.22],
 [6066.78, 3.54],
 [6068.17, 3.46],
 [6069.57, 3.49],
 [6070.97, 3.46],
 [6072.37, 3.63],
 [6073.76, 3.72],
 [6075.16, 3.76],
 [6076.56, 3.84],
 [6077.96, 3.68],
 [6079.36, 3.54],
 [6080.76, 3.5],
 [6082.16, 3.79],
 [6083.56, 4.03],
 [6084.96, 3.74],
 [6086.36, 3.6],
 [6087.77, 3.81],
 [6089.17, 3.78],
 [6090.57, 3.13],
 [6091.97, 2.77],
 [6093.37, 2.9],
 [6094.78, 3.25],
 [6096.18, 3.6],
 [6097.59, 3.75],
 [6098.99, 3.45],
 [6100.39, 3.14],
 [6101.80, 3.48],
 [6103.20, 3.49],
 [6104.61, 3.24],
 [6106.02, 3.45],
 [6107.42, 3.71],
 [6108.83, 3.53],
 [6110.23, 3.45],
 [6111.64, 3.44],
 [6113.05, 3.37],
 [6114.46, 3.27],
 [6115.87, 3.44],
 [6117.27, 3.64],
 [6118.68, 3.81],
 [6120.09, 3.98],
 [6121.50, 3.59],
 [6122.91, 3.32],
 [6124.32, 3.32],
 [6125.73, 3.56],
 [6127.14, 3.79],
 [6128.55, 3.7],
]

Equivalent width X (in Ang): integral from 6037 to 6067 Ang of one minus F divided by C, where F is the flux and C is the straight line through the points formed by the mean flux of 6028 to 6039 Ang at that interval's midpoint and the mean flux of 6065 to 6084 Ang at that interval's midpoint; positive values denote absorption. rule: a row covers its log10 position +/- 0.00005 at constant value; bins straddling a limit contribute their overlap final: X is 1.56 Ang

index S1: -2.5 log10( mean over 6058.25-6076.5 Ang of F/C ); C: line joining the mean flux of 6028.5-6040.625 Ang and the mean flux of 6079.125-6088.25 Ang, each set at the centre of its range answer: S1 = 0.06 mag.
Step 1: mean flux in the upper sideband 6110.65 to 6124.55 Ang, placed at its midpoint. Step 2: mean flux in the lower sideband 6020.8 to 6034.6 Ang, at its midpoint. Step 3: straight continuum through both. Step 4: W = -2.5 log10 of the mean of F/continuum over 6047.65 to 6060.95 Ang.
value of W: 0.10 mag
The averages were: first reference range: 3.73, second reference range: 3.52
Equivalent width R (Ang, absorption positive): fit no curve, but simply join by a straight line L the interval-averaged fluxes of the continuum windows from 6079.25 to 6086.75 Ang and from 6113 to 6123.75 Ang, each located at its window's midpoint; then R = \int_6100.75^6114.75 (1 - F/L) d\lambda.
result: 0.6 Ang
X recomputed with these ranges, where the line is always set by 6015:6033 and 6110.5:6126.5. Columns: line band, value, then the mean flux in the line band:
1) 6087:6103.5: 0.9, 3.38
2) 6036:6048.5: -0.5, 3.8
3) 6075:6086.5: -0.4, 3.72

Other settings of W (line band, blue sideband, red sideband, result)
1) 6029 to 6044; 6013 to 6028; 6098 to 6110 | -0.07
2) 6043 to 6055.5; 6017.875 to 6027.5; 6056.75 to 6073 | 0.04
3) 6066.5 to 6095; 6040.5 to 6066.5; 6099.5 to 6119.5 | -0.02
